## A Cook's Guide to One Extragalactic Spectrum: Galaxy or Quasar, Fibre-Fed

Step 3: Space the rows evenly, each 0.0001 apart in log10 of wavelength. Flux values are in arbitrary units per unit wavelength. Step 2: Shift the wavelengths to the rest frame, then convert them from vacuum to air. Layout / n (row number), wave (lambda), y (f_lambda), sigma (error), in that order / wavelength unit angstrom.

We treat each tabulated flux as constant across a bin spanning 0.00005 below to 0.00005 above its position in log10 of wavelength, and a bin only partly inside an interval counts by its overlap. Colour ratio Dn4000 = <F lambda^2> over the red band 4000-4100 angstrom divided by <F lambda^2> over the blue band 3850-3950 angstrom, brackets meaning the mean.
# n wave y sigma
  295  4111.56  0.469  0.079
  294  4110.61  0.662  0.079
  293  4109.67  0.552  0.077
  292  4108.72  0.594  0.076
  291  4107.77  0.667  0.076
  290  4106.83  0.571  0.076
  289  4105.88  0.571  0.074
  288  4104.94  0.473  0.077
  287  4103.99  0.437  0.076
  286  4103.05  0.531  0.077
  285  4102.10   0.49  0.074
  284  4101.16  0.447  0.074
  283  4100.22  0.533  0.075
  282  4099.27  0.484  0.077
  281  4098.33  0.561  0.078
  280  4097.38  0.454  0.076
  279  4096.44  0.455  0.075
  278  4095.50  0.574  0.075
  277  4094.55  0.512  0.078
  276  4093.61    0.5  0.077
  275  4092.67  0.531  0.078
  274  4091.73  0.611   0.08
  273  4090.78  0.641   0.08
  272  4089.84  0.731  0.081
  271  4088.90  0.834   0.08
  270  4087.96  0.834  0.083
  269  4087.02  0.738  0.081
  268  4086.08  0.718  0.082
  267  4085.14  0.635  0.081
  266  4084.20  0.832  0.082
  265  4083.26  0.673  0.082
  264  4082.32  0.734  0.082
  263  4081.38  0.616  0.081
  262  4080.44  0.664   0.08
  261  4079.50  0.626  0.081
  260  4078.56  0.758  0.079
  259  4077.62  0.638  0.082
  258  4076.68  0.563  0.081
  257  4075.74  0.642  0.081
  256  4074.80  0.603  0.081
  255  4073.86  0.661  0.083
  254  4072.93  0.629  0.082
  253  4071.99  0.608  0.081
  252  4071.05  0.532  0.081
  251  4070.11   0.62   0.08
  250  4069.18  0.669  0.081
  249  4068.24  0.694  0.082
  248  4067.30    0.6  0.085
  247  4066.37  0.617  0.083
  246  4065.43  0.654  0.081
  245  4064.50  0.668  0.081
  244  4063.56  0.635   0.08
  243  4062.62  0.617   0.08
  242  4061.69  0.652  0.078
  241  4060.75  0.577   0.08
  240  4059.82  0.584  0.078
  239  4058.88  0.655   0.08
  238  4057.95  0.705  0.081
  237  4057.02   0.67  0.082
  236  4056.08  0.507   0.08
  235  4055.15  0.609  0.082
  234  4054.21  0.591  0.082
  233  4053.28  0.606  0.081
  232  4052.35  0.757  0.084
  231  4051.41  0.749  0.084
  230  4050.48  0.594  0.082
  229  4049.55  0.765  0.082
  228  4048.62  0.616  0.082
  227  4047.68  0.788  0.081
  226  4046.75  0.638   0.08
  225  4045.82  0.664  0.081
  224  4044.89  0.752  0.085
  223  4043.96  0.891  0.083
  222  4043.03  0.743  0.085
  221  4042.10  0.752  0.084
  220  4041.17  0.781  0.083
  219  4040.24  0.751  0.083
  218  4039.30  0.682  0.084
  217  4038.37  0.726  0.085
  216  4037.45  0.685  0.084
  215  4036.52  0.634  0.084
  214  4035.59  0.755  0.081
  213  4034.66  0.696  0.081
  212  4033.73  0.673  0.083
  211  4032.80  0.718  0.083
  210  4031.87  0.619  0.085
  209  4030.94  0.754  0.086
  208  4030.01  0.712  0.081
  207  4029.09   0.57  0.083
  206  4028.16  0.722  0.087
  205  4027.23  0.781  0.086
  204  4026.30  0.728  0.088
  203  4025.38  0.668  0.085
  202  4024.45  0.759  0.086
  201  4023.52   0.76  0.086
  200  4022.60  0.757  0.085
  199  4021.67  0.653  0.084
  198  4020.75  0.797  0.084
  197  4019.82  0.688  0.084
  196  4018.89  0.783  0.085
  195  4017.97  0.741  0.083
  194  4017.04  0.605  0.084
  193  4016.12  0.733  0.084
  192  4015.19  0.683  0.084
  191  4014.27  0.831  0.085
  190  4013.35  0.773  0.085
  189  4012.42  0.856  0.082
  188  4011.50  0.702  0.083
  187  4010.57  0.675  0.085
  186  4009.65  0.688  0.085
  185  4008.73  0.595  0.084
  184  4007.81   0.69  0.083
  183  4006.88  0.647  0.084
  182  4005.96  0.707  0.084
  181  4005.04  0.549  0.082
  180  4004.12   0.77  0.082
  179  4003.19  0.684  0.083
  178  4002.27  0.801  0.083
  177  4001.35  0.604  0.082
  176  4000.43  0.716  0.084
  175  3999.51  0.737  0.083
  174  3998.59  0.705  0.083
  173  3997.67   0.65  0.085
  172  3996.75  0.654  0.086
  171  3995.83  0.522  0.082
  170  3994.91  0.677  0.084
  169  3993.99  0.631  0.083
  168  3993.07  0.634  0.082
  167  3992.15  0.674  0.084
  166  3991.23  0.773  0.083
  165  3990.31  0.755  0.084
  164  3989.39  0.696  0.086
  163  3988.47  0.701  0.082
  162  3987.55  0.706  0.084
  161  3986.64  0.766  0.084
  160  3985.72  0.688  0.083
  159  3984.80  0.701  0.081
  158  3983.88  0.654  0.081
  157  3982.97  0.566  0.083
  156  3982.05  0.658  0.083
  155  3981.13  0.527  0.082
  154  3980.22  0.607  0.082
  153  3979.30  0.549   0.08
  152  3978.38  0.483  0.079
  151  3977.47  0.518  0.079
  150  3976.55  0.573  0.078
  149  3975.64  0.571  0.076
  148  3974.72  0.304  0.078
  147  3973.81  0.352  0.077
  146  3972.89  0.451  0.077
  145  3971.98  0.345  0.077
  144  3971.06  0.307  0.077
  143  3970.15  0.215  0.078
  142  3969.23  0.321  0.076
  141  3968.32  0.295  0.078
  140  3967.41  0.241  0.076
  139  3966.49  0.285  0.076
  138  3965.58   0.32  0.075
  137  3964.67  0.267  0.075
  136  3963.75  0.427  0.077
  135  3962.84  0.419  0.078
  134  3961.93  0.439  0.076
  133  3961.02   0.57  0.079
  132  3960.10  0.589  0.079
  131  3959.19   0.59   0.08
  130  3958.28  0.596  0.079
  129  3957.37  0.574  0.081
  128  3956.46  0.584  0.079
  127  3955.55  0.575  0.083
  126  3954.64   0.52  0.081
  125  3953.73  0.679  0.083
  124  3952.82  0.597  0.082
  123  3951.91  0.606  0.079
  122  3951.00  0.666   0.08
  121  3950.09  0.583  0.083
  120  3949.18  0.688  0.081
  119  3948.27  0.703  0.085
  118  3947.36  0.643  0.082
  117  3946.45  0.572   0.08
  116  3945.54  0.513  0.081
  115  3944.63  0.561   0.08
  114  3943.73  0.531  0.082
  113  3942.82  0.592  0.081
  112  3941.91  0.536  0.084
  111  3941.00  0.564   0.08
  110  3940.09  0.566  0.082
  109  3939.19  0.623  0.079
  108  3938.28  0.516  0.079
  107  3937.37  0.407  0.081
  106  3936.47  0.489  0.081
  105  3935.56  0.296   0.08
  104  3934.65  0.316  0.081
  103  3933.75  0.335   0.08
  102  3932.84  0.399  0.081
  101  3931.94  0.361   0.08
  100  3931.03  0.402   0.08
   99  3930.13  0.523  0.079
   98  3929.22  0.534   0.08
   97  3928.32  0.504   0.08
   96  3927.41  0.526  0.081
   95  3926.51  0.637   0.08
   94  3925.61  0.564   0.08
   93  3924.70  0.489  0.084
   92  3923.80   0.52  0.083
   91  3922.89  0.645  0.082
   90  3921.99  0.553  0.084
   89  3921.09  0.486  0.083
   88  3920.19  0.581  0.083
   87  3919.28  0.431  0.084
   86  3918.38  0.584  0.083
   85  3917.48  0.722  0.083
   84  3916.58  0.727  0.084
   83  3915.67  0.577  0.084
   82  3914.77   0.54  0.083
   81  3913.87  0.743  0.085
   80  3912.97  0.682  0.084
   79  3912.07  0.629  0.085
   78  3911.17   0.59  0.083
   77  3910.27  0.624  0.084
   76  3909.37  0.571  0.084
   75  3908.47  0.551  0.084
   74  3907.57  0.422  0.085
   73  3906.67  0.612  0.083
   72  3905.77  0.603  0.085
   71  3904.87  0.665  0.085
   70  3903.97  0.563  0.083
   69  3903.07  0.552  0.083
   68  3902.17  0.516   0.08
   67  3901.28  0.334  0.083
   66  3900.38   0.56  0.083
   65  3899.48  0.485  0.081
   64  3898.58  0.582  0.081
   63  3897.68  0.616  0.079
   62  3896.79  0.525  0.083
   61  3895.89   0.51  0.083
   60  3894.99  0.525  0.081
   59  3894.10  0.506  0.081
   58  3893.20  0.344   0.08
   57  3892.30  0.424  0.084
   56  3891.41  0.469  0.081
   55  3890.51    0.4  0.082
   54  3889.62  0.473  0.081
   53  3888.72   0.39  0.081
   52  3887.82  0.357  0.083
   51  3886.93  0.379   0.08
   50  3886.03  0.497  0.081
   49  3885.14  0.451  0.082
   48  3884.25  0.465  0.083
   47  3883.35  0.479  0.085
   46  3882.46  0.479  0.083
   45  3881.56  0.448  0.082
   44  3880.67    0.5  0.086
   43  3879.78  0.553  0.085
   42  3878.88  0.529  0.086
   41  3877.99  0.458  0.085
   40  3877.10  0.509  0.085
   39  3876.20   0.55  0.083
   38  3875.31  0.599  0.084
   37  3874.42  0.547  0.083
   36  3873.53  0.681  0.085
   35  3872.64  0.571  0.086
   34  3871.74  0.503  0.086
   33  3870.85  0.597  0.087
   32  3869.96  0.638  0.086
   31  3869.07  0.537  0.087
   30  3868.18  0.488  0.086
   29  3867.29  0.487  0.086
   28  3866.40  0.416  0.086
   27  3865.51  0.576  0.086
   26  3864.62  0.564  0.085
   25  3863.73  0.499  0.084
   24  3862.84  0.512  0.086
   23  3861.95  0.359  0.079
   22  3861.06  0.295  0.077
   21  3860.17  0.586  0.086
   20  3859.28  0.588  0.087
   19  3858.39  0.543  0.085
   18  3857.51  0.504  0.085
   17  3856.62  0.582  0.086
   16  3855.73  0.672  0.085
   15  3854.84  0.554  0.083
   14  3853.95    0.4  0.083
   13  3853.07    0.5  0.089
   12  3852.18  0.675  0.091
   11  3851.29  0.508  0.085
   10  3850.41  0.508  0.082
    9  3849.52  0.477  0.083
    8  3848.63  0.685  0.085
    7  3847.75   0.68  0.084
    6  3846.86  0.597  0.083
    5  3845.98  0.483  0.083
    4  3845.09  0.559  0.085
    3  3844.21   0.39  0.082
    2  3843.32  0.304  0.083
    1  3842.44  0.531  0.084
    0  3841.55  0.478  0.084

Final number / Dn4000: 1.4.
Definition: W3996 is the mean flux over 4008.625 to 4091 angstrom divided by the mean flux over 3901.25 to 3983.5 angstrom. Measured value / 1.3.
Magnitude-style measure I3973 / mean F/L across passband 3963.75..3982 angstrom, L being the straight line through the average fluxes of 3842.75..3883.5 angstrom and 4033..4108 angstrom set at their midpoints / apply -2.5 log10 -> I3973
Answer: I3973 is 0.41 mag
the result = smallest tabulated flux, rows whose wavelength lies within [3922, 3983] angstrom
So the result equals 0.215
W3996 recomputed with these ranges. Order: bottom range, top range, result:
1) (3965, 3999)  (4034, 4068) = 1.25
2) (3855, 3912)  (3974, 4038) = 1.31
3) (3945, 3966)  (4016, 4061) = 1.26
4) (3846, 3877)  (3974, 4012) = 1.19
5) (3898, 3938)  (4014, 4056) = 1.33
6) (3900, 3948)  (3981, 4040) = 1.29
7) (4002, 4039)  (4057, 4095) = 0.92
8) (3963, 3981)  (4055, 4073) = 1.59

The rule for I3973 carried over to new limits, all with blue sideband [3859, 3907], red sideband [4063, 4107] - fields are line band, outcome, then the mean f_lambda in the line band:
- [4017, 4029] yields -0.24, 0.725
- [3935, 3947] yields 0.04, 0.519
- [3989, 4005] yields -0.20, 0.683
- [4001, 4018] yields -0.22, 0.701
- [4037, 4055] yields -0.20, 0.71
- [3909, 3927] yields -0.14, 0.595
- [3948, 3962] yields -0.11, 0.6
